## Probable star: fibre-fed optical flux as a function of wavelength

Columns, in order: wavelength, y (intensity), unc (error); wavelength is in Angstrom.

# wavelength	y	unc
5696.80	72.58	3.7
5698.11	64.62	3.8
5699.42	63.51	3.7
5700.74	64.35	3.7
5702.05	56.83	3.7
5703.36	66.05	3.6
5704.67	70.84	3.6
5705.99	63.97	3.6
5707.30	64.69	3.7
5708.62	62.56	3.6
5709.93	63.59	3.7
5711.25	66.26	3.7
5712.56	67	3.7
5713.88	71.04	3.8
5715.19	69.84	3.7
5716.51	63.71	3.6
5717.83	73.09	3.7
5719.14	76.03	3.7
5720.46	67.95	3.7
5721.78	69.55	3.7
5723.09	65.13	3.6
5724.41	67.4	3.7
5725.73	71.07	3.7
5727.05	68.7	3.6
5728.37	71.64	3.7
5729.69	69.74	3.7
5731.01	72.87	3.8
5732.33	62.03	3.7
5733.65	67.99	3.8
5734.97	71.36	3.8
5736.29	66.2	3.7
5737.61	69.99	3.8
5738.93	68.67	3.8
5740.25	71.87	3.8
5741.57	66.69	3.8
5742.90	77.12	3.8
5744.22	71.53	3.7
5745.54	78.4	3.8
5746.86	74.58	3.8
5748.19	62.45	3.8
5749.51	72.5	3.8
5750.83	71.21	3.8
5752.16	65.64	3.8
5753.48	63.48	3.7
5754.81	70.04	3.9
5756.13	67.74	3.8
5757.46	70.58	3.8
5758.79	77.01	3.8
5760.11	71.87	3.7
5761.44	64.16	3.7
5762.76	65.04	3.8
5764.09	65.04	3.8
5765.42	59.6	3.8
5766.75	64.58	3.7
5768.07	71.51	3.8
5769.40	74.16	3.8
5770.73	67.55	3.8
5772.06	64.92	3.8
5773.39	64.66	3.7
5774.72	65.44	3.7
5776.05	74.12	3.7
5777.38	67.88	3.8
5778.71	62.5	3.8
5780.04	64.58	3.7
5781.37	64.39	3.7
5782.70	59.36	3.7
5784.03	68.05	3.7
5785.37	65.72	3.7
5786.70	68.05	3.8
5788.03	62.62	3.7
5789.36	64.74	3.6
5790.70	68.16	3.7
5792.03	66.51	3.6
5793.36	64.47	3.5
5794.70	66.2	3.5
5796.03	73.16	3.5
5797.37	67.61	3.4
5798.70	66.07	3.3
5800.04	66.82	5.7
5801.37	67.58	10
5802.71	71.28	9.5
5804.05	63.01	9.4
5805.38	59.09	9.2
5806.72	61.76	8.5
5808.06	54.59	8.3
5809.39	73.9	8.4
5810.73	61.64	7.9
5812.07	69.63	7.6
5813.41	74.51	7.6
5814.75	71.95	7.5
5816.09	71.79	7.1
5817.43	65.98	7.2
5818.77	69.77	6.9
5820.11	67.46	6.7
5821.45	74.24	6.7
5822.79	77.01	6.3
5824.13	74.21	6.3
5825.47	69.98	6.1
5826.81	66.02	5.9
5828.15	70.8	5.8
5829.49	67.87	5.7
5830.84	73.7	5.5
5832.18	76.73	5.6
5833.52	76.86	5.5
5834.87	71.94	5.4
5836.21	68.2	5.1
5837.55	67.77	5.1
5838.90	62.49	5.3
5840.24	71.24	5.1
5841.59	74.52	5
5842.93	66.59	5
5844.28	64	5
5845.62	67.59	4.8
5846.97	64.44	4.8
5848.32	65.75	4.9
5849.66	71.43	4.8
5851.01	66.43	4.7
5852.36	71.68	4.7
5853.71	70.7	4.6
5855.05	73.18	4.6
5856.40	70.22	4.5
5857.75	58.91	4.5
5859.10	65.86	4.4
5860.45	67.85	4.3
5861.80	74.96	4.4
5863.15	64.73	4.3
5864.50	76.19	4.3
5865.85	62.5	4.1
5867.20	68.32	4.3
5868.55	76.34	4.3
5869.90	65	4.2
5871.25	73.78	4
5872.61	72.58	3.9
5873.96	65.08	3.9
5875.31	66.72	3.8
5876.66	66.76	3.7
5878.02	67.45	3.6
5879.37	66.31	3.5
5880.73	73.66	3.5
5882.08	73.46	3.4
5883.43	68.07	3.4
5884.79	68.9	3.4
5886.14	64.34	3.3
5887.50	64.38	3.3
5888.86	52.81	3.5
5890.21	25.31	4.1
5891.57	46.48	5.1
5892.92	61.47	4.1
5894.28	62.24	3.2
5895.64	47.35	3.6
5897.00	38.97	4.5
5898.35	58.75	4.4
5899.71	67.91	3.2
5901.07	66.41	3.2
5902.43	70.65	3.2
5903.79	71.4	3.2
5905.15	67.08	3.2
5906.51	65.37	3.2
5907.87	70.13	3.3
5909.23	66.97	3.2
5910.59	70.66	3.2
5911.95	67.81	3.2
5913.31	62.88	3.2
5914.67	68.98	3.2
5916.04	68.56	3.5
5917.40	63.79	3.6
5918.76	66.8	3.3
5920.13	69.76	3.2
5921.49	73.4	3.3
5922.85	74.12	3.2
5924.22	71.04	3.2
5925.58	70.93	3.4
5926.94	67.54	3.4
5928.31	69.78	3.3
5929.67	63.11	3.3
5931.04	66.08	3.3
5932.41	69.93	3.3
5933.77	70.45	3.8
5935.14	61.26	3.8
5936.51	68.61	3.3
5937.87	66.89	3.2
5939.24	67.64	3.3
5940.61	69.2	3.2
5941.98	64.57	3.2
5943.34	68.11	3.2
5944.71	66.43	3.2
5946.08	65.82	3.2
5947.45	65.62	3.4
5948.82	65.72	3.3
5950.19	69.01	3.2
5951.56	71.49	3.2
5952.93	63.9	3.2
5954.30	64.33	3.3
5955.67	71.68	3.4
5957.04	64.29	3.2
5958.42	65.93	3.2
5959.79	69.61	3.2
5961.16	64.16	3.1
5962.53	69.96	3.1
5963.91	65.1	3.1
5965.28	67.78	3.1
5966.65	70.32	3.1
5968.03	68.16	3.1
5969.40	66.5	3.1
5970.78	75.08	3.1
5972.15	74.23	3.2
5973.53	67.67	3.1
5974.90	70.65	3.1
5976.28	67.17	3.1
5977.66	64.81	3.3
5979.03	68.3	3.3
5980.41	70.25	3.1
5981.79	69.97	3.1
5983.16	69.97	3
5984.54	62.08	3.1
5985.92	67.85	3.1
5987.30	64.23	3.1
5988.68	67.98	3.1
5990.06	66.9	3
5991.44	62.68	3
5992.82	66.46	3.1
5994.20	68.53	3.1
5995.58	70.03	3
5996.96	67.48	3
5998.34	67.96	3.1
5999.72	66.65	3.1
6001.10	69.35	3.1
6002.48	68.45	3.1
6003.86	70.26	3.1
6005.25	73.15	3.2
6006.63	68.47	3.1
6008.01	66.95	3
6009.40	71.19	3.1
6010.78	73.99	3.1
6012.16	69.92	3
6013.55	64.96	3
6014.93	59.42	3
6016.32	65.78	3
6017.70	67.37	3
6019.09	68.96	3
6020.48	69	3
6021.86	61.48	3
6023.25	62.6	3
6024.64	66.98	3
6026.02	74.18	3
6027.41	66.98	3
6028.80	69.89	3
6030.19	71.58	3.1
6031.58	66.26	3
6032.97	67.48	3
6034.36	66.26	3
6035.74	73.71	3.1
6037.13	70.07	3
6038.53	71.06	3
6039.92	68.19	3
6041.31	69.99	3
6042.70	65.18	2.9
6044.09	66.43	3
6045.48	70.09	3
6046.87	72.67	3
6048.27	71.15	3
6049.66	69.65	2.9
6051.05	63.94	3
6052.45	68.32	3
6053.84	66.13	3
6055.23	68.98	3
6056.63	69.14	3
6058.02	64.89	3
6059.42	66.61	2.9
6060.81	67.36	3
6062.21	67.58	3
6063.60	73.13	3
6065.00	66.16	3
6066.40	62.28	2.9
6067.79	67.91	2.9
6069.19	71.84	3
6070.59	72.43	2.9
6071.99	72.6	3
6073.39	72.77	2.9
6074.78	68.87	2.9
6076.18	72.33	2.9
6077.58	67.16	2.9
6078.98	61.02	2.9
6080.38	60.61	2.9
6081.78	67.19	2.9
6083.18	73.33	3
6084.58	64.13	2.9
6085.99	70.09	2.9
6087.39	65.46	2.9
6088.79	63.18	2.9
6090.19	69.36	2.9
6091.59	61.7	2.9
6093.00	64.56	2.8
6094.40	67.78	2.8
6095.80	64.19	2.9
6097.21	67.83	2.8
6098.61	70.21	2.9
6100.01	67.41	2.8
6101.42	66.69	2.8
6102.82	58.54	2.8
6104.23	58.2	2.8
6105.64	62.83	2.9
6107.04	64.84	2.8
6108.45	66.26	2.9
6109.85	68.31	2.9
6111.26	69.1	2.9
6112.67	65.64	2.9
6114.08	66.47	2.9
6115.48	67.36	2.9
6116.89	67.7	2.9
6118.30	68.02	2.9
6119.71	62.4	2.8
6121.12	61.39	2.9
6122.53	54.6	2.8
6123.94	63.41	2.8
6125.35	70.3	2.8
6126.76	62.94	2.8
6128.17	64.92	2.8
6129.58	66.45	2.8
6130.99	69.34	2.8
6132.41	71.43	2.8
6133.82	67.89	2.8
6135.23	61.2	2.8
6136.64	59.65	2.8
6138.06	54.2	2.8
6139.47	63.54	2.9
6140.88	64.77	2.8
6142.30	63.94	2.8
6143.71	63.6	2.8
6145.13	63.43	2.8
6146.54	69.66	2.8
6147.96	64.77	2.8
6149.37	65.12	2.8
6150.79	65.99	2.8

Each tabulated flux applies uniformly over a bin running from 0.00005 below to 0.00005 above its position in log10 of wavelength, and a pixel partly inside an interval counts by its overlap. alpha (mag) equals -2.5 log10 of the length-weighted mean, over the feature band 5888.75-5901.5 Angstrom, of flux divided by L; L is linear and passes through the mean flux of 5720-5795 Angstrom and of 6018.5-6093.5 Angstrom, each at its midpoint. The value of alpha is 0.28 mag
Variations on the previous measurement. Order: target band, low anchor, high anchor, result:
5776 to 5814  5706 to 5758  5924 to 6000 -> 0.04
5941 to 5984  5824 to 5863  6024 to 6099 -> 0.01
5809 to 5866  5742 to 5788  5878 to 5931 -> -0.06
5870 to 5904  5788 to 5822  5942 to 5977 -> 0.09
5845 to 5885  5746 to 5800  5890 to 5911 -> -0.11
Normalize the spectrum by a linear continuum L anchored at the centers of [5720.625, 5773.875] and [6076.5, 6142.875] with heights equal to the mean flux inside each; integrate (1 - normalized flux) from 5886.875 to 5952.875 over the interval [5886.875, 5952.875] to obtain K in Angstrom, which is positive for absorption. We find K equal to 2.3 Angstrom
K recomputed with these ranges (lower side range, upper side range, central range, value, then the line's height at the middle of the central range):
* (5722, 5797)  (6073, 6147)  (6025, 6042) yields -0.93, 66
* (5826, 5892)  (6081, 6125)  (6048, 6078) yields -1.33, 65.8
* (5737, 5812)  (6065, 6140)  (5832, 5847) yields -0.51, 67.1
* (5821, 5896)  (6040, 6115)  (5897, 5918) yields 0.31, 67.2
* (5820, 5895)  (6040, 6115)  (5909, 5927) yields -0.39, 67.4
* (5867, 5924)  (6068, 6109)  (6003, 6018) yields -0.54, 66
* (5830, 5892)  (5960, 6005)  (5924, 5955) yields 0.27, 67.8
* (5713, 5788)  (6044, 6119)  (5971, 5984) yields -0.34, 67.6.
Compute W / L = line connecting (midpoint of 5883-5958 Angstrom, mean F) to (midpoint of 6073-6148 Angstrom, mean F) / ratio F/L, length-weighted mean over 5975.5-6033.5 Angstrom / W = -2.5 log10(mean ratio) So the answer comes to -0.04 mag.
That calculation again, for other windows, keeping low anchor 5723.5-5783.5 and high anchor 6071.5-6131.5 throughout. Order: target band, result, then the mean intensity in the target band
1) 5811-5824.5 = -0.05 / 71.3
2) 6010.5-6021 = -0.01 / 67.1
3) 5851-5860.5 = -0.01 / 68.2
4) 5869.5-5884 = -0.02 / 69.1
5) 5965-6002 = -0.02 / 68.1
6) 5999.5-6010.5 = -0.05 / 69.6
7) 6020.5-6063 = -0.03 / 68.2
